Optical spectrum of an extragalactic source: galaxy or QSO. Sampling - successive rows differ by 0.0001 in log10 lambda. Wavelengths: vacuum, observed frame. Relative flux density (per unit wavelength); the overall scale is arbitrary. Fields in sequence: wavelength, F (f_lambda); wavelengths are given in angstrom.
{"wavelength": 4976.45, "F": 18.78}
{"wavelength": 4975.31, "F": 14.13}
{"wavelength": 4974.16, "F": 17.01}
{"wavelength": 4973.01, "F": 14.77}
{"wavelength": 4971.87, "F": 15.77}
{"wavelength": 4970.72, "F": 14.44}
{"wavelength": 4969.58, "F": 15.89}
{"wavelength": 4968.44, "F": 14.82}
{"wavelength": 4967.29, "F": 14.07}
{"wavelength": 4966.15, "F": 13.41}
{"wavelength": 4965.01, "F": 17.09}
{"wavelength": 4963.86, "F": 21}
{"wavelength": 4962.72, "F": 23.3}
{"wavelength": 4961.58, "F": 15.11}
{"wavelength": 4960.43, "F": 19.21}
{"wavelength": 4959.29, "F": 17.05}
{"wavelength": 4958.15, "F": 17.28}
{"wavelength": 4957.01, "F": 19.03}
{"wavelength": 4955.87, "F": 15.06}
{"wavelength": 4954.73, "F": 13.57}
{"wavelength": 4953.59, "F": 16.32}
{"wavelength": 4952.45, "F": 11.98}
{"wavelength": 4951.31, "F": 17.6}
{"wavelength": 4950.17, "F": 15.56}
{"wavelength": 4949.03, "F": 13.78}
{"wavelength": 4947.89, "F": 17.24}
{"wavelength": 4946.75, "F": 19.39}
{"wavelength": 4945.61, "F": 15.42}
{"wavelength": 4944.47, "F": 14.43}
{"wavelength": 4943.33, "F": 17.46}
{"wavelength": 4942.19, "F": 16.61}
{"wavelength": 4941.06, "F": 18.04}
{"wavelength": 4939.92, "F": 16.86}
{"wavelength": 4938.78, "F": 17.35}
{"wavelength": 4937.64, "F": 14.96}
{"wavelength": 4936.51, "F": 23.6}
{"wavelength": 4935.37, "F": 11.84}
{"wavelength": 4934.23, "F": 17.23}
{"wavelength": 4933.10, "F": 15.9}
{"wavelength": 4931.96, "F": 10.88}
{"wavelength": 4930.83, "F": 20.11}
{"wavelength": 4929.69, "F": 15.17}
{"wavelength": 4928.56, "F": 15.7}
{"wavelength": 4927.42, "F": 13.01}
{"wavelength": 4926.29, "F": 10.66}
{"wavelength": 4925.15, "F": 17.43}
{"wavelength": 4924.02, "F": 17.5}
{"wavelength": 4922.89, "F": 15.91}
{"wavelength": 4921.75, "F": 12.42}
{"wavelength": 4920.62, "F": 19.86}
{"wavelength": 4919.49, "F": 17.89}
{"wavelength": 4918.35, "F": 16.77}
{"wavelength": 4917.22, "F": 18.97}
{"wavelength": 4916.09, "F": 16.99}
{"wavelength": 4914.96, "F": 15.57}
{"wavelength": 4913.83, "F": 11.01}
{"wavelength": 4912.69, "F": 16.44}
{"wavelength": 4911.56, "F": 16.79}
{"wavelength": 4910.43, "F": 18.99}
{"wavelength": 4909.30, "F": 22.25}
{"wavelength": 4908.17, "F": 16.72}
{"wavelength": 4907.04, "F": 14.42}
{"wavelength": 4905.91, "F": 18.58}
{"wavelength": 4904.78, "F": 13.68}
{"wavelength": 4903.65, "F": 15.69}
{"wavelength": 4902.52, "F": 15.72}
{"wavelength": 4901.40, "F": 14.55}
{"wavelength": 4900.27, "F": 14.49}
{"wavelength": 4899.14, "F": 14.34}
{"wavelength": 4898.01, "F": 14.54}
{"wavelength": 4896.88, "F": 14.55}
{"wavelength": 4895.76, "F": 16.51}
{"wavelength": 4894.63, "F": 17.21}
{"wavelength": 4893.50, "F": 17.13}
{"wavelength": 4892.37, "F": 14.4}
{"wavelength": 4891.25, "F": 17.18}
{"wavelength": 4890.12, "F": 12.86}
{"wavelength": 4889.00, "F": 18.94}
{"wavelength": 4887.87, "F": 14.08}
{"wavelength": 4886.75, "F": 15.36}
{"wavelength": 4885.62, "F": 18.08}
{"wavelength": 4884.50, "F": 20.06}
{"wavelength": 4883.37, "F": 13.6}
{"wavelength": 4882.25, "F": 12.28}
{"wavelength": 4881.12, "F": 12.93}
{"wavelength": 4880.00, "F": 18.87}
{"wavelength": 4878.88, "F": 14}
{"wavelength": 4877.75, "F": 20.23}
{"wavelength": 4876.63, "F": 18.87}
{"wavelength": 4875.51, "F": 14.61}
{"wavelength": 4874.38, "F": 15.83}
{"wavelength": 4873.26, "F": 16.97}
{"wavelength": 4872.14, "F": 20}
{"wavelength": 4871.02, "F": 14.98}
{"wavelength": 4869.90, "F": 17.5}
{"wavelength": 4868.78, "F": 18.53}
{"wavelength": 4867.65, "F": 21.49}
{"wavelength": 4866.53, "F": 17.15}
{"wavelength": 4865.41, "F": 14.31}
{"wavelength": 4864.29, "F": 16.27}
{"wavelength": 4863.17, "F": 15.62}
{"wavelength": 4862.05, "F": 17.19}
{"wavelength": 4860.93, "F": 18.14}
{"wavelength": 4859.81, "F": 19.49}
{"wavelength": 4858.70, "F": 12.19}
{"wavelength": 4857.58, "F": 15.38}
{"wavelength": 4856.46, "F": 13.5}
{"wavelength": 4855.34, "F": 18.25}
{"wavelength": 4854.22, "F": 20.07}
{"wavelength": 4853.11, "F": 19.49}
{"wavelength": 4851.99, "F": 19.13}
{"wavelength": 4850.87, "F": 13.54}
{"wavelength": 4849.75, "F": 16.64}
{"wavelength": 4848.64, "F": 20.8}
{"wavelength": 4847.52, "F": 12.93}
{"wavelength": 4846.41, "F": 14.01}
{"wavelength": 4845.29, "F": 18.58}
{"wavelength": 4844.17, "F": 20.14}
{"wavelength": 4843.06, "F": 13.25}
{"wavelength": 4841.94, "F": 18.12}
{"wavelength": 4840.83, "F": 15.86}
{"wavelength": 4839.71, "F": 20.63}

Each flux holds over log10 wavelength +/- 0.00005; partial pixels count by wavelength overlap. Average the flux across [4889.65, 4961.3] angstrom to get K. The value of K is 16.1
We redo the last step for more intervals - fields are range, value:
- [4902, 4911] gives 17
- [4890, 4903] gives 15.4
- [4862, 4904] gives 16.2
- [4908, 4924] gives 16.9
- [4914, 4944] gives 16.3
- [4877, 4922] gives 16.2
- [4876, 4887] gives 16.4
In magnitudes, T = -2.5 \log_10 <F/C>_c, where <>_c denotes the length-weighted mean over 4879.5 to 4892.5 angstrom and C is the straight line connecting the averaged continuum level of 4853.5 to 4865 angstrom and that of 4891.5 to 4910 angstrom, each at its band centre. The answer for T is 0.03 mag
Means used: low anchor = 16.6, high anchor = 16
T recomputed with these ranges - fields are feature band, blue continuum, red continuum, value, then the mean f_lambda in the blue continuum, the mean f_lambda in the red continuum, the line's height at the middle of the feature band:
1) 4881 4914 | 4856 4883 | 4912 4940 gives 0.03 mag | 16.5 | 16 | 16.2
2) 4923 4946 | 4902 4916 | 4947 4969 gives 0.03 mag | 16.3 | 16.5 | 16.4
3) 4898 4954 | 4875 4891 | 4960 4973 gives 0.02 mag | 16.1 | 16.6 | 16.4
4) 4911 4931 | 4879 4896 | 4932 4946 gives 0.02 mag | 15.9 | 16.4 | 16.3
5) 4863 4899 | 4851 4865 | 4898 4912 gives 0.01 mag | 16.9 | 16.3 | 16.6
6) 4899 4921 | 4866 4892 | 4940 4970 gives 0.01 mag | 16.7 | 16.5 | 16.6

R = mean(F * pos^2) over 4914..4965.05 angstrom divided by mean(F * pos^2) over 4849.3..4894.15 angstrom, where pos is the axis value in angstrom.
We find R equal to 1.02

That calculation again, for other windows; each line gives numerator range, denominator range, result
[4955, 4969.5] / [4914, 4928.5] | 1.09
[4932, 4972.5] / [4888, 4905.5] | 1.09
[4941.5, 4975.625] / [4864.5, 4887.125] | 1.00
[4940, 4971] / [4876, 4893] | 1.05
